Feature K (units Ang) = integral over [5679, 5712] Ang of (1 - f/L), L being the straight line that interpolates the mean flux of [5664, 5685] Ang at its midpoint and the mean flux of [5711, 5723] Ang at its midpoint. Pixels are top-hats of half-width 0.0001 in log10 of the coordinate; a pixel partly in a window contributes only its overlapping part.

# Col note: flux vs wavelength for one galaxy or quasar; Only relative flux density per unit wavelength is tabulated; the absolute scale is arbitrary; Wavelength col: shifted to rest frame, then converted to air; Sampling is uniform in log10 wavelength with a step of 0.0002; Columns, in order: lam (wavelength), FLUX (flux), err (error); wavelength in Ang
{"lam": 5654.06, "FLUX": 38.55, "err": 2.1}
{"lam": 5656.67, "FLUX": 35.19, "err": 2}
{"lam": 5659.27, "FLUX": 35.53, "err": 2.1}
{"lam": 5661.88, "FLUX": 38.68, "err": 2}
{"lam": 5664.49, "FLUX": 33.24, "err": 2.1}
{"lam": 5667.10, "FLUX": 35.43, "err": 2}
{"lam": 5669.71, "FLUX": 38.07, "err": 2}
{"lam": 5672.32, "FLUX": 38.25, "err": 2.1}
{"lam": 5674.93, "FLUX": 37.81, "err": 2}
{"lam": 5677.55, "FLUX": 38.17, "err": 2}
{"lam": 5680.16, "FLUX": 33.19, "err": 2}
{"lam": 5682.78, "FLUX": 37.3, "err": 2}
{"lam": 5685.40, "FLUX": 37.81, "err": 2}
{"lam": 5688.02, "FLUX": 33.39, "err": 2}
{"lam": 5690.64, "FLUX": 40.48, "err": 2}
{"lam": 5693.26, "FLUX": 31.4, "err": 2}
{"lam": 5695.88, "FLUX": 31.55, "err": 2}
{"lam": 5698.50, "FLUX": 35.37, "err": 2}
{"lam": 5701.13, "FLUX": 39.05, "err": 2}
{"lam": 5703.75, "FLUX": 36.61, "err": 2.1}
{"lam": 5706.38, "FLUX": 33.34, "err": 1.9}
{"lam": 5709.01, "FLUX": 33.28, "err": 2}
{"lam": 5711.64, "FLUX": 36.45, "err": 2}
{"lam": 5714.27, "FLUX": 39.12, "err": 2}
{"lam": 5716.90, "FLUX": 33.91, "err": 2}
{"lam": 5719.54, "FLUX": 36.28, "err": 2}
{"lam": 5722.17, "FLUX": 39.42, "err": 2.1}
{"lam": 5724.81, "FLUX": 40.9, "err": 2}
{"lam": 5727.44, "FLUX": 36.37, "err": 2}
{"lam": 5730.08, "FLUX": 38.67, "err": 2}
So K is 1.3 Ang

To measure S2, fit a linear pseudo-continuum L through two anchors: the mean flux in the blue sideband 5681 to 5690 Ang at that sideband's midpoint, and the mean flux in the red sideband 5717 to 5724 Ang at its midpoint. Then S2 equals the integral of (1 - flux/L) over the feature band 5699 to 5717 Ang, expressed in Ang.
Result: 0.44 Ang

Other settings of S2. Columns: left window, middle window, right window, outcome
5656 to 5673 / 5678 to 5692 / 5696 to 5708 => -0.2 Ang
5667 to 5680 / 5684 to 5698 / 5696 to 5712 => 0.5 Ang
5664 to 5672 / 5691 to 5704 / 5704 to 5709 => -0.2 Ang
